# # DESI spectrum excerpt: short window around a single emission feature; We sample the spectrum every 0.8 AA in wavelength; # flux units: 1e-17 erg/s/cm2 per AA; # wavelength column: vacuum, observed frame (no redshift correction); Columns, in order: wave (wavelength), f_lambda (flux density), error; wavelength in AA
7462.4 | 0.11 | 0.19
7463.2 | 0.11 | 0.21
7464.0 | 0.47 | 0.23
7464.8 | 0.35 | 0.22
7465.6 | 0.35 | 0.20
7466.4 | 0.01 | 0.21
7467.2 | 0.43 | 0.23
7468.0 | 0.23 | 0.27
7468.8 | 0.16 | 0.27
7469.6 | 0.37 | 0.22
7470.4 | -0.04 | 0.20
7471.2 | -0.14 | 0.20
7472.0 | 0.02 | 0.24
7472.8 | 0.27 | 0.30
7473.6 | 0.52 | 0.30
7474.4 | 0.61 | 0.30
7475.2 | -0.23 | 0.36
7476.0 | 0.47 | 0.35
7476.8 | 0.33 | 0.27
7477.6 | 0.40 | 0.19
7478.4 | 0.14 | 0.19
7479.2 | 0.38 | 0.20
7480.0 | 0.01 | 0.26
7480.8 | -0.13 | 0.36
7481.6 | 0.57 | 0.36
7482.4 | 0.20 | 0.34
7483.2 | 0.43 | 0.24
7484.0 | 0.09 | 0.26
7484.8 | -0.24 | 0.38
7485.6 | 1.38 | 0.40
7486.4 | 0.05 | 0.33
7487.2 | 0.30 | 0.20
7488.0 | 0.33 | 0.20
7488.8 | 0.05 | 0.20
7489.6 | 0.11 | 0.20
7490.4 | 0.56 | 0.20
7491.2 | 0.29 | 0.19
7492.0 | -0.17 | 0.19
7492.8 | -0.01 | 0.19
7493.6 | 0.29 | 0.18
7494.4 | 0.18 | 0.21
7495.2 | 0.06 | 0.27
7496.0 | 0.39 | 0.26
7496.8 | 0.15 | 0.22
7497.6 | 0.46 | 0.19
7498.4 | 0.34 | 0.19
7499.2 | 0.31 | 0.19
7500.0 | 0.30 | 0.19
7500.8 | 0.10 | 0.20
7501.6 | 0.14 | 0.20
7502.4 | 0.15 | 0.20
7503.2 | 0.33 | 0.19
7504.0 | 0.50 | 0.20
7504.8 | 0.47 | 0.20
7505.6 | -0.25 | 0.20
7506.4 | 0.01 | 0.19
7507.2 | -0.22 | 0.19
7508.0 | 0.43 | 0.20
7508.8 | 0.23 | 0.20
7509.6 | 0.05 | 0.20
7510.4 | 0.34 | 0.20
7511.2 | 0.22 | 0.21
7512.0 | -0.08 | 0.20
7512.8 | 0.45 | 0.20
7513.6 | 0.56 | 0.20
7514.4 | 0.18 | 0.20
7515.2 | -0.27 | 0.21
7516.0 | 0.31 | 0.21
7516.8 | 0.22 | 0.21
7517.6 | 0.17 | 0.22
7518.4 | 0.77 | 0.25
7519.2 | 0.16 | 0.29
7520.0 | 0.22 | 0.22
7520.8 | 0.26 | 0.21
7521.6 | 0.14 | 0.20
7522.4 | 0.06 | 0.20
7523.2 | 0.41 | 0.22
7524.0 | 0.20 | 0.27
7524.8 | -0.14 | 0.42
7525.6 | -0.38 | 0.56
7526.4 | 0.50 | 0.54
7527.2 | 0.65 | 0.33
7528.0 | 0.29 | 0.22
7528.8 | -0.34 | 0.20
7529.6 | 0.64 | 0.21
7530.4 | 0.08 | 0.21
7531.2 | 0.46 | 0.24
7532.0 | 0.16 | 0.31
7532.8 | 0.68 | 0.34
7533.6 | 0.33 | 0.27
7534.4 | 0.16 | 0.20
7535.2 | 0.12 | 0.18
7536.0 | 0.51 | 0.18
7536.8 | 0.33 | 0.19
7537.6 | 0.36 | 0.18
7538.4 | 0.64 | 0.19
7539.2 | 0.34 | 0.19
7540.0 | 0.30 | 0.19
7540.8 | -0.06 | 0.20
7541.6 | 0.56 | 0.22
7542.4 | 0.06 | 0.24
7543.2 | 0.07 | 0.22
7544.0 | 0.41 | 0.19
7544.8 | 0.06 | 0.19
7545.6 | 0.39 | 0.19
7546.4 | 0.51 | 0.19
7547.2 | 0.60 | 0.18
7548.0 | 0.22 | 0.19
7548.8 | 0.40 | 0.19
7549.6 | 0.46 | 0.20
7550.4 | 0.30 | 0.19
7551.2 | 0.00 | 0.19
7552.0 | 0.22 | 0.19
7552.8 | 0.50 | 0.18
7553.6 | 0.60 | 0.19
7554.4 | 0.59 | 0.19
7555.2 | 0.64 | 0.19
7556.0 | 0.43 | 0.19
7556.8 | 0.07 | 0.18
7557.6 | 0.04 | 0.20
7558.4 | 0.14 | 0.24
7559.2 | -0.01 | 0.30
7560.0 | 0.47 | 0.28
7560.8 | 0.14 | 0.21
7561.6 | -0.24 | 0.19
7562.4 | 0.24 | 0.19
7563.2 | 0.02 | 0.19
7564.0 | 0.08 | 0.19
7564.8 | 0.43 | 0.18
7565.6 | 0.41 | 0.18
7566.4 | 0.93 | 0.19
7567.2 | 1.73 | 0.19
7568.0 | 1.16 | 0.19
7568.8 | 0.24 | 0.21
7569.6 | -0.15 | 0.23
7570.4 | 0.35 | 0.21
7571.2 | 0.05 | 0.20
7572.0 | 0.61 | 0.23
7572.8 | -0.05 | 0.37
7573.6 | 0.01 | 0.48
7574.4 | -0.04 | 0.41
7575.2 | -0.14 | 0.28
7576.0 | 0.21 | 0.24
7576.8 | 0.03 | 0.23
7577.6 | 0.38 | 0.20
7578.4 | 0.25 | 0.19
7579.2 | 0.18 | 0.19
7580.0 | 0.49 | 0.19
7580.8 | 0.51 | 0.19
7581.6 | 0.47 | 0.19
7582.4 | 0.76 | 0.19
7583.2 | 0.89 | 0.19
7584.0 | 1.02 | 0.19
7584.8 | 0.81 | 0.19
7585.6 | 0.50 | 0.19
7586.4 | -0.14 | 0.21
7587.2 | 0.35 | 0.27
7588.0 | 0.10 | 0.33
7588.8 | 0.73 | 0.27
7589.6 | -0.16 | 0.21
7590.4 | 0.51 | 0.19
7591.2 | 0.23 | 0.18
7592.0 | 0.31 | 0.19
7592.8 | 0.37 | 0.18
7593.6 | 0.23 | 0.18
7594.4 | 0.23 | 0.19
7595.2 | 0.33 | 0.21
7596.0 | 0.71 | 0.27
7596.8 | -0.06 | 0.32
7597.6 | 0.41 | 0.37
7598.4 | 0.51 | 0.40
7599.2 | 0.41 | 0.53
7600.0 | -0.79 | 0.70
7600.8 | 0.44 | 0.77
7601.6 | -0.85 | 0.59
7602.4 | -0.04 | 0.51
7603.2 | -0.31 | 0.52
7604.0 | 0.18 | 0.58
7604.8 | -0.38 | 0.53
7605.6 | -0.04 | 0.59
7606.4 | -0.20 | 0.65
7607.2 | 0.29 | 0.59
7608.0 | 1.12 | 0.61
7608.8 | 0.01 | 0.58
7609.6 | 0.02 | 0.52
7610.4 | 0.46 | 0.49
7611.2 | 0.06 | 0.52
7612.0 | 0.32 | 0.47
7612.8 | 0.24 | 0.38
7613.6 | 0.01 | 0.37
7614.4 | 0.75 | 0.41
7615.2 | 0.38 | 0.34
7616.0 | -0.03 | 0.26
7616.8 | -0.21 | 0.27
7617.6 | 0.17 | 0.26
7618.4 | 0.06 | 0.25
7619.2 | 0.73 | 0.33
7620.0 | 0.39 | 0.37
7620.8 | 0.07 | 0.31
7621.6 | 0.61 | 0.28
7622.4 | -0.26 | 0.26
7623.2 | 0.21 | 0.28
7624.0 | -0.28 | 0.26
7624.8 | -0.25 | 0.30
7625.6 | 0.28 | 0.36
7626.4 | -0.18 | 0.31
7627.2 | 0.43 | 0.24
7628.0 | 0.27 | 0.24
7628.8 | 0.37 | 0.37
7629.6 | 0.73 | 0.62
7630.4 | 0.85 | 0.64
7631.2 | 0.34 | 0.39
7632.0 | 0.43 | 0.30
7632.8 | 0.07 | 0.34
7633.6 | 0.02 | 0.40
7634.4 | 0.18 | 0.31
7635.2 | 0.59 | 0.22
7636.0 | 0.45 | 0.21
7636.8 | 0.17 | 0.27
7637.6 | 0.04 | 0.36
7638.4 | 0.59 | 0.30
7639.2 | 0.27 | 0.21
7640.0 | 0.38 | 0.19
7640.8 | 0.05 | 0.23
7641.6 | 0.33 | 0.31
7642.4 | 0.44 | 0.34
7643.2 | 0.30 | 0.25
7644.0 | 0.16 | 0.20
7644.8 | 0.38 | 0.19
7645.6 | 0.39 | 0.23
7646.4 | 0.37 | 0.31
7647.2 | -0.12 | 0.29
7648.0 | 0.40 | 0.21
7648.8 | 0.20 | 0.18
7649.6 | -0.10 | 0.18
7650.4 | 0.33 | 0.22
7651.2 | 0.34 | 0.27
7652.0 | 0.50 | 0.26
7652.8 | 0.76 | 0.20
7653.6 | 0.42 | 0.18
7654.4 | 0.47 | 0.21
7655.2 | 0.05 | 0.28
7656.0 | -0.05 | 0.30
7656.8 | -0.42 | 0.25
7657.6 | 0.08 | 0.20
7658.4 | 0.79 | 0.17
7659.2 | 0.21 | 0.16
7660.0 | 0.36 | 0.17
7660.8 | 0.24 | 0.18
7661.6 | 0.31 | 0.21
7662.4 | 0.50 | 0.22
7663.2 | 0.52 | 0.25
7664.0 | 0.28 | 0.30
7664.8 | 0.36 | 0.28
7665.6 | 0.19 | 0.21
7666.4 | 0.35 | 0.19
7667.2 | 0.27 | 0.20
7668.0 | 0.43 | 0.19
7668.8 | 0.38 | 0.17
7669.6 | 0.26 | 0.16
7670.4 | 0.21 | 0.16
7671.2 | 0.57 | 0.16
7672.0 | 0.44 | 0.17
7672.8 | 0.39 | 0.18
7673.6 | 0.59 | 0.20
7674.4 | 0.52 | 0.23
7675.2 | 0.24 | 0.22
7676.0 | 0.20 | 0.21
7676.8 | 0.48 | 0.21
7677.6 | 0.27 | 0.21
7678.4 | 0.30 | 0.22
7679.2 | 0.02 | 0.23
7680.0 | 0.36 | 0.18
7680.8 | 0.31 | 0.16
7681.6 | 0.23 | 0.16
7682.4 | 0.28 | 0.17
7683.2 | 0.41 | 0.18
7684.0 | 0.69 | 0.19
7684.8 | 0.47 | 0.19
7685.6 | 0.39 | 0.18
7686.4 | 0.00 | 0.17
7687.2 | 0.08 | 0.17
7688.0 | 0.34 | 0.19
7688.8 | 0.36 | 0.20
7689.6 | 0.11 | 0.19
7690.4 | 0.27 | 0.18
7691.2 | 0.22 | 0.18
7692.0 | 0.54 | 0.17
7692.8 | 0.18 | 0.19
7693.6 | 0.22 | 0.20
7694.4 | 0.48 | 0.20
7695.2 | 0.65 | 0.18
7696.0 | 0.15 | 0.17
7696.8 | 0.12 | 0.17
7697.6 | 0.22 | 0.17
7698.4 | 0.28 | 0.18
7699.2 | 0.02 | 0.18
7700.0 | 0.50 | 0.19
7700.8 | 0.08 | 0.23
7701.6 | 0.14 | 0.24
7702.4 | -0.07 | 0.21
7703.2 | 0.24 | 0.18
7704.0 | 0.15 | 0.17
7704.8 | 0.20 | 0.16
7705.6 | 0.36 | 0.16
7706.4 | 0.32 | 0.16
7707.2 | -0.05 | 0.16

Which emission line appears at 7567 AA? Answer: [S II] 6716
